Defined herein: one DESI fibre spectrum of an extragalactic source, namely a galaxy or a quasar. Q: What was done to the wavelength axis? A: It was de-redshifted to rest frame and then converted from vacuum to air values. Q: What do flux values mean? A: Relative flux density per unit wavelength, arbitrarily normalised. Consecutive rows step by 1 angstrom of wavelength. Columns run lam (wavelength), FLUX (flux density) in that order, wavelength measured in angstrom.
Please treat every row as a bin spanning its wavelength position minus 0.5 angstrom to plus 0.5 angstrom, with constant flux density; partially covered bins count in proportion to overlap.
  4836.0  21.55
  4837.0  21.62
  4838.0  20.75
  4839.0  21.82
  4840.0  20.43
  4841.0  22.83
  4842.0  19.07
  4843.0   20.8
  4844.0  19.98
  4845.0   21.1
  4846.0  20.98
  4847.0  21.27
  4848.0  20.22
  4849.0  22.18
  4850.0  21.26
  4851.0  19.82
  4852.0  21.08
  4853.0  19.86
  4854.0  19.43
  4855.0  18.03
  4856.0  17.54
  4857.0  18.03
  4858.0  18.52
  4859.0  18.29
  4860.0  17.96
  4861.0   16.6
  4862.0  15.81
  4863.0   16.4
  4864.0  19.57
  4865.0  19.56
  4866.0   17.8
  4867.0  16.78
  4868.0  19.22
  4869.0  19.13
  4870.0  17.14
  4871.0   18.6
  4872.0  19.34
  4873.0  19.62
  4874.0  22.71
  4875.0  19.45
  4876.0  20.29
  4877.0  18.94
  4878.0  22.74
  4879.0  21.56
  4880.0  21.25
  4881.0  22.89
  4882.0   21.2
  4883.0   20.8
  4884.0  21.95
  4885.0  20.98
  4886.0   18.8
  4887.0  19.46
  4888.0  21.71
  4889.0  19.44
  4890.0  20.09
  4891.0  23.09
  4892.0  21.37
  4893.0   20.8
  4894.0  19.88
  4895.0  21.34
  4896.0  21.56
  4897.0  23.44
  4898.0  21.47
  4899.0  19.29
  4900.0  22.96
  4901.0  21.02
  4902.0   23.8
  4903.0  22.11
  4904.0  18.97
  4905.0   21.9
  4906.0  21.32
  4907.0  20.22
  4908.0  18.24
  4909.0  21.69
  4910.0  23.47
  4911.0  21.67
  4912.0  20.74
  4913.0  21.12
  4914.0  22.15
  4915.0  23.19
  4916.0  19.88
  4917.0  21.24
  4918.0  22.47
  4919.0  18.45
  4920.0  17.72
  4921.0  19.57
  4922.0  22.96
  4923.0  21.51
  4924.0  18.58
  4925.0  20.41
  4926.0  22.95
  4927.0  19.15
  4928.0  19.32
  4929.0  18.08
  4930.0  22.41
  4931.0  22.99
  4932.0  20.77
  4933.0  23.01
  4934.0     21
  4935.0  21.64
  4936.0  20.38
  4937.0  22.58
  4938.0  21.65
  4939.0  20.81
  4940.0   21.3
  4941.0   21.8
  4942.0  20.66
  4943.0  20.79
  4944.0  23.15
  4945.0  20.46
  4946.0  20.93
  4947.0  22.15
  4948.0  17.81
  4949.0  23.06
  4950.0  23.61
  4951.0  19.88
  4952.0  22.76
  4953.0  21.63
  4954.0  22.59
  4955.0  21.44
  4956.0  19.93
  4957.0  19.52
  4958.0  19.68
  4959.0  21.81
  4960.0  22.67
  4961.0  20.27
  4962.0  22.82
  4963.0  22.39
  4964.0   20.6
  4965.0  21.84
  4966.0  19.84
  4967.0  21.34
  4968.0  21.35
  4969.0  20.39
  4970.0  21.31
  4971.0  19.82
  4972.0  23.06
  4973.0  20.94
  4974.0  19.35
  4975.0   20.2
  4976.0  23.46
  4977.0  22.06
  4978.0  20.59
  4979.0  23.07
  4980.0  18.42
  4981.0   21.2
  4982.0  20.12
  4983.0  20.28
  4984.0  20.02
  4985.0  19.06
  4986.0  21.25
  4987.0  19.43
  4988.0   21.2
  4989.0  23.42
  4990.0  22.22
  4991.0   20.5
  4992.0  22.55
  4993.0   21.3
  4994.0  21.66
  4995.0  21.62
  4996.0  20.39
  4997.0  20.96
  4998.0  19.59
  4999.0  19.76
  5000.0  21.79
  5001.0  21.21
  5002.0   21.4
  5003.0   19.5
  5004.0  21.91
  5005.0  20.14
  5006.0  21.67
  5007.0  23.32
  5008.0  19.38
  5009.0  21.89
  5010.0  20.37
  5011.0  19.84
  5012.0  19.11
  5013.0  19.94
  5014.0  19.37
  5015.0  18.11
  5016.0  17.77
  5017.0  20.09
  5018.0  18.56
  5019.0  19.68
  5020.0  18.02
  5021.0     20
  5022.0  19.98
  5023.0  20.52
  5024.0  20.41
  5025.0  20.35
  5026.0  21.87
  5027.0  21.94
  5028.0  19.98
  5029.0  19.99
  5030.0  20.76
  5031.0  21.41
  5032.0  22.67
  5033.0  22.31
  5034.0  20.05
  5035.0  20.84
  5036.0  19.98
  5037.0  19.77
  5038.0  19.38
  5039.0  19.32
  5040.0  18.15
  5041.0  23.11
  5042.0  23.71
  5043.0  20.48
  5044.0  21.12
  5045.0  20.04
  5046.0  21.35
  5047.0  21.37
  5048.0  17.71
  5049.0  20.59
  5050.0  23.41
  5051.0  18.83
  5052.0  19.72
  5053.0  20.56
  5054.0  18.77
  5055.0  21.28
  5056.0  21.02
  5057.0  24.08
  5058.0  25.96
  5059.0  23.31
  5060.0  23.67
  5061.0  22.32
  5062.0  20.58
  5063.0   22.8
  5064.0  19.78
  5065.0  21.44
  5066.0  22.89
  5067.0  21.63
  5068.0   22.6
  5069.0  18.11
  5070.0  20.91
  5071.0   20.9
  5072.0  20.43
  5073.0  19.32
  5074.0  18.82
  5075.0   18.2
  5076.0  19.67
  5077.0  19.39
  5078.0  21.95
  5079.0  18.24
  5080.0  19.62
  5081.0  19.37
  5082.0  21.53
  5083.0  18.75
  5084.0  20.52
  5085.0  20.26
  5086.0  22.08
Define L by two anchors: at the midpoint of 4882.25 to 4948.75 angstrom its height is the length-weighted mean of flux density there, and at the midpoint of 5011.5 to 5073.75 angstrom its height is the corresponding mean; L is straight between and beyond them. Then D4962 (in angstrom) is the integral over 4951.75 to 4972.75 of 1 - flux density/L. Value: -0.3 angstrom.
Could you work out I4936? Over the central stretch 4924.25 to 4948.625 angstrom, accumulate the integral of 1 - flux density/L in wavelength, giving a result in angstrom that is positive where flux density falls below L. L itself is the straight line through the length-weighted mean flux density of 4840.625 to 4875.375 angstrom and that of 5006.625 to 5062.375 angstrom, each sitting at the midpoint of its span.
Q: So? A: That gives -1.4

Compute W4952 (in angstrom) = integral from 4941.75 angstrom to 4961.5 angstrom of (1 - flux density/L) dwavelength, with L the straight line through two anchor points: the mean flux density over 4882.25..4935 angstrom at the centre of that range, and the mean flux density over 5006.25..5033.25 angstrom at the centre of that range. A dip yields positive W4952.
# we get -0.5 angstrom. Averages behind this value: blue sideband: 21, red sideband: 20.3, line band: 21.2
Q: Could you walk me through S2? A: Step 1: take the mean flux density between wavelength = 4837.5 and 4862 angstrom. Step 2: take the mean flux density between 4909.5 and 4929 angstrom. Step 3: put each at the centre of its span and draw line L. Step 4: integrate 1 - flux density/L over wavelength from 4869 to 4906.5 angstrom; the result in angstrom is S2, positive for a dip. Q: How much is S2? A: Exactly -0.9 angstrom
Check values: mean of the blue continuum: 19.8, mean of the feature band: 20.9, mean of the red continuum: 20.8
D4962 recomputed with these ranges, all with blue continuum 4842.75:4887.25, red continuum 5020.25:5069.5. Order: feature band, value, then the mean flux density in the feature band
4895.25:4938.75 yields -2.3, 21.1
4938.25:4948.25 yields -0.4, 21.1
